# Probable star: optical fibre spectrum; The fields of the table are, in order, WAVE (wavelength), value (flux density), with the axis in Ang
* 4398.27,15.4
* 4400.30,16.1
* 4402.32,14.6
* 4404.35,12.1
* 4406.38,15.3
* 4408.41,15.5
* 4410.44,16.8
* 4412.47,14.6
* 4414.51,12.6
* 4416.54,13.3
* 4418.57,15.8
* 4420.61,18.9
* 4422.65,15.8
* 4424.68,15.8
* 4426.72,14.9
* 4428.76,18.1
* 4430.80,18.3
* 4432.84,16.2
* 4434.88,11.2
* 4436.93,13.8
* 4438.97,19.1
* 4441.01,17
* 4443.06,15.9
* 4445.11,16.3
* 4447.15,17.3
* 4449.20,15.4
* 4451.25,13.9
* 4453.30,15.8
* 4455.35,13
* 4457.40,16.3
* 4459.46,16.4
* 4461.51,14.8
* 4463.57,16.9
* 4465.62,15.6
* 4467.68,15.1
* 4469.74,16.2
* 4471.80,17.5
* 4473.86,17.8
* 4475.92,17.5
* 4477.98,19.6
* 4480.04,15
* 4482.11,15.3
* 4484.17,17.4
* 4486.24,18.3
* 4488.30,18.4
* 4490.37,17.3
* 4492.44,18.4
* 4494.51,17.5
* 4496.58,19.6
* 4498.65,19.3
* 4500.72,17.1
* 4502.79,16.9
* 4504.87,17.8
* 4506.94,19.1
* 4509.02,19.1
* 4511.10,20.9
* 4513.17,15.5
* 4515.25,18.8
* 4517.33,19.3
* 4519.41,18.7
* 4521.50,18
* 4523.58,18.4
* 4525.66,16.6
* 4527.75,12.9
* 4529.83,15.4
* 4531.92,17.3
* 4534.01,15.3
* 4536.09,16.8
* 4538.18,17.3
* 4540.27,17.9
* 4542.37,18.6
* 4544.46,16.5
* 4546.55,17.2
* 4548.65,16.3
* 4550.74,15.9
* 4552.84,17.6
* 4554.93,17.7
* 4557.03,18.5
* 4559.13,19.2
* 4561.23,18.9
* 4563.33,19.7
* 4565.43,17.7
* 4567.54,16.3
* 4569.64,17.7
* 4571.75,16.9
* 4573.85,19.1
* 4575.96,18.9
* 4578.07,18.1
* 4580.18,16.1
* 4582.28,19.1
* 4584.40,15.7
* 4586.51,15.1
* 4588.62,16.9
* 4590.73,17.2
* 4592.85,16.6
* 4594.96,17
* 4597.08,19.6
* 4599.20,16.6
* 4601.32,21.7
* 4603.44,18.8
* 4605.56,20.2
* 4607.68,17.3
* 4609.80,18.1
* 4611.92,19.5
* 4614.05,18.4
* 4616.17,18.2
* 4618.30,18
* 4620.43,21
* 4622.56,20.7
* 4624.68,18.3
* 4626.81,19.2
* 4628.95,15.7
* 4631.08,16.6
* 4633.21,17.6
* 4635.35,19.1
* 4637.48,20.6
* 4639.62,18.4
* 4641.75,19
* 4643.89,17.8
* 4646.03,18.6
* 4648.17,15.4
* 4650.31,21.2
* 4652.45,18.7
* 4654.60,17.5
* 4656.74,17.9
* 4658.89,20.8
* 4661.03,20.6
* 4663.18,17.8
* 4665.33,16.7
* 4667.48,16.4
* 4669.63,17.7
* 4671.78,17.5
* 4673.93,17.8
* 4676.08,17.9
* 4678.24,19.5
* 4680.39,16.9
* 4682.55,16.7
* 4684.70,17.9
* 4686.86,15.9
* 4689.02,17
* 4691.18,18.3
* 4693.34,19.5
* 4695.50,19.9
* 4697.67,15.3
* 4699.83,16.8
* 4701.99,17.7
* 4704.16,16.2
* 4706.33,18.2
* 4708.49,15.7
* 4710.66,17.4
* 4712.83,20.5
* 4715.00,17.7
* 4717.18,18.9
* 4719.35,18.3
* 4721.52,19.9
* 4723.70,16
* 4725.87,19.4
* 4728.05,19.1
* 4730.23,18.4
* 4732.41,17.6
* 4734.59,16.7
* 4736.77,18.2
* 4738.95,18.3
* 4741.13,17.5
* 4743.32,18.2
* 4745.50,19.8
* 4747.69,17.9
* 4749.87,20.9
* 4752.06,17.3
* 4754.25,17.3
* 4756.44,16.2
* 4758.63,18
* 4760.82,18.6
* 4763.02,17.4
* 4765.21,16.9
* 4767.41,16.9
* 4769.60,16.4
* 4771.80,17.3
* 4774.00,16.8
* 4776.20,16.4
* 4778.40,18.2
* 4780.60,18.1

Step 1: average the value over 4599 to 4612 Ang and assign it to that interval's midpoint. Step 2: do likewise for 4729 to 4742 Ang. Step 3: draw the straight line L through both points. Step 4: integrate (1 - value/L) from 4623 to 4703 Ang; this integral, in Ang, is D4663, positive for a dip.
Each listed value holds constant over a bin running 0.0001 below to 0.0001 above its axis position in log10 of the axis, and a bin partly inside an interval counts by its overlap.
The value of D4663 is 1.9 Ang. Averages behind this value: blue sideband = 19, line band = 18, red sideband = 17.8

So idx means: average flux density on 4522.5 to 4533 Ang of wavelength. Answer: 16.1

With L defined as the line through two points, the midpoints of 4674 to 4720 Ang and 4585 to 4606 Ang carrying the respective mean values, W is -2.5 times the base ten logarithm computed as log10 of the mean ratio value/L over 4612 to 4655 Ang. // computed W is -0.04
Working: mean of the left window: 17.9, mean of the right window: 17.7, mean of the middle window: 18.5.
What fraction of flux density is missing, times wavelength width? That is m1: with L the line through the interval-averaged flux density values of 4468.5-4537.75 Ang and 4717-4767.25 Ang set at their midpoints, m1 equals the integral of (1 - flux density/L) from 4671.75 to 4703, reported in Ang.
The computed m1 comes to 0.5 Ang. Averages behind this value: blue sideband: 17.5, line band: 17.6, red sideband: 18.1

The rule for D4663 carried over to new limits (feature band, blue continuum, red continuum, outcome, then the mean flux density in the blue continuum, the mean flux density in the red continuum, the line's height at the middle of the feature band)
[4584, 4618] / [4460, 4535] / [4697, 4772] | -0.8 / 17.3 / 17.8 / 17.6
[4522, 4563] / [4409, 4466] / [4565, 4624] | 0.4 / 15.7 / 18.1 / 17.3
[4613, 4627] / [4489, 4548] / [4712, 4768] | -1.0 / 17.6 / 18.1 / 17.9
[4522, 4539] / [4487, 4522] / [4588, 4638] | 1.9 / 18.3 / 18.4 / 18.4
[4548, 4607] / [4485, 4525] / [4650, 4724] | 1.1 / 18.3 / 17.9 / 18.2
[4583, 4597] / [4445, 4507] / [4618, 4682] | 0.9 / 16.8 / 18.4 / 17.8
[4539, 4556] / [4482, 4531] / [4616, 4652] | 0.8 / 17.8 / 18.6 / 18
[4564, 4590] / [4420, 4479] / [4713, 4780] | -0.6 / 16.2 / 17.9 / 16.9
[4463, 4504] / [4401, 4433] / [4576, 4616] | -2.3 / 15.5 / 17.9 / 16.4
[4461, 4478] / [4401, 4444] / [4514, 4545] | -0.4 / 15.5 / 17.2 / 16.2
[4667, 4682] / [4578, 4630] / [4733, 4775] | 0.2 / 18.1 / 17.7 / 17.9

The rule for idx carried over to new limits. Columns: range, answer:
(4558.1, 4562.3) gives 19.1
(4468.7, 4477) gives 17.3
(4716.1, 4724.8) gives 18.3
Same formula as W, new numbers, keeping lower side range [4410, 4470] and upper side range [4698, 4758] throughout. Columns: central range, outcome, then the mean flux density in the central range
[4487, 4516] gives -0.13 mag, 18.3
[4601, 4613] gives -0.13 mag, 19.1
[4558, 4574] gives -0.09 mag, 18.1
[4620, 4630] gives -0.10 mag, 18.9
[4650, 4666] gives -0.09 mag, 18.8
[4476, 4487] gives -0.07 mag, 17.1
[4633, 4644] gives -0.10 mag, 18.9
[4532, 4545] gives -0.04 mag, 17.1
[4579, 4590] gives 0.01 mag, 16.6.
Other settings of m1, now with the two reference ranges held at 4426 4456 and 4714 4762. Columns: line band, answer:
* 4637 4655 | -1.1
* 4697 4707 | 0.6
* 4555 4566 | -1.3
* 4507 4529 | -1.9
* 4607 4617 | -0.7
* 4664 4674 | 0.3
